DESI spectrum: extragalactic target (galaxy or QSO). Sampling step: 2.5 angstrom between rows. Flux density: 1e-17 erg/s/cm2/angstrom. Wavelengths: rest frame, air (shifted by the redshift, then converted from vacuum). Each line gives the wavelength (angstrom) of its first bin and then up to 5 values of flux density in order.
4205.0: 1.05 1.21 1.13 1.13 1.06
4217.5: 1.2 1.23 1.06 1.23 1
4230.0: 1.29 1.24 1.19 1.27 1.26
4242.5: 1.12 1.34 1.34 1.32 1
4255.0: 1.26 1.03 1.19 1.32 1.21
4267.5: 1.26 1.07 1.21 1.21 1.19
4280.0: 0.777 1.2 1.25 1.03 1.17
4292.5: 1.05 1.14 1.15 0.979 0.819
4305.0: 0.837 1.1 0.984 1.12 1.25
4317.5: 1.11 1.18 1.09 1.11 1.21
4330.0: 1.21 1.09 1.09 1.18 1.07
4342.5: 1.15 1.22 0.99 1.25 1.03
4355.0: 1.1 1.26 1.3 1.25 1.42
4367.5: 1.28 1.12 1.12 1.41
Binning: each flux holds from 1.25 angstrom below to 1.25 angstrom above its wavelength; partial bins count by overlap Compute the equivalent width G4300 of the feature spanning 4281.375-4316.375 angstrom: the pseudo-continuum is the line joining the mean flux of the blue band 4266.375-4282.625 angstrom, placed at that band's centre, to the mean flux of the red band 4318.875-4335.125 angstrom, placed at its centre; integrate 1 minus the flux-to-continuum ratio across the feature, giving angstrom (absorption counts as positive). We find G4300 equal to 1.75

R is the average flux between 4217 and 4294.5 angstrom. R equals 1.18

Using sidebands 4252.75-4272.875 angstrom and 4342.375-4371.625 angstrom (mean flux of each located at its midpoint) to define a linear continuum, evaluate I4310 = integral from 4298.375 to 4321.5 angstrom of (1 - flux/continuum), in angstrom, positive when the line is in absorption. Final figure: 2.8 angstrom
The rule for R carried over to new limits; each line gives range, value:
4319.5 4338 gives 1.14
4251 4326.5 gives 1.11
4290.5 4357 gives 1.1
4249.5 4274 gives 1.18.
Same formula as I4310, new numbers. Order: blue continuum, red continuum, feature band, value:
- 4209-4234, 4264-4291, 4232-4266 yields -2.1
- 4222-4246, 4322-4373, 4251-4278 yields 0.4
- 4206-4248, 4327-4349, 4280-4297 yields 0.7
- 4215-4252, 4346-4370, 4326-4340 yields 0.7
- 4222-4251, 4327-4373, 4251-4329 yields 5.7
